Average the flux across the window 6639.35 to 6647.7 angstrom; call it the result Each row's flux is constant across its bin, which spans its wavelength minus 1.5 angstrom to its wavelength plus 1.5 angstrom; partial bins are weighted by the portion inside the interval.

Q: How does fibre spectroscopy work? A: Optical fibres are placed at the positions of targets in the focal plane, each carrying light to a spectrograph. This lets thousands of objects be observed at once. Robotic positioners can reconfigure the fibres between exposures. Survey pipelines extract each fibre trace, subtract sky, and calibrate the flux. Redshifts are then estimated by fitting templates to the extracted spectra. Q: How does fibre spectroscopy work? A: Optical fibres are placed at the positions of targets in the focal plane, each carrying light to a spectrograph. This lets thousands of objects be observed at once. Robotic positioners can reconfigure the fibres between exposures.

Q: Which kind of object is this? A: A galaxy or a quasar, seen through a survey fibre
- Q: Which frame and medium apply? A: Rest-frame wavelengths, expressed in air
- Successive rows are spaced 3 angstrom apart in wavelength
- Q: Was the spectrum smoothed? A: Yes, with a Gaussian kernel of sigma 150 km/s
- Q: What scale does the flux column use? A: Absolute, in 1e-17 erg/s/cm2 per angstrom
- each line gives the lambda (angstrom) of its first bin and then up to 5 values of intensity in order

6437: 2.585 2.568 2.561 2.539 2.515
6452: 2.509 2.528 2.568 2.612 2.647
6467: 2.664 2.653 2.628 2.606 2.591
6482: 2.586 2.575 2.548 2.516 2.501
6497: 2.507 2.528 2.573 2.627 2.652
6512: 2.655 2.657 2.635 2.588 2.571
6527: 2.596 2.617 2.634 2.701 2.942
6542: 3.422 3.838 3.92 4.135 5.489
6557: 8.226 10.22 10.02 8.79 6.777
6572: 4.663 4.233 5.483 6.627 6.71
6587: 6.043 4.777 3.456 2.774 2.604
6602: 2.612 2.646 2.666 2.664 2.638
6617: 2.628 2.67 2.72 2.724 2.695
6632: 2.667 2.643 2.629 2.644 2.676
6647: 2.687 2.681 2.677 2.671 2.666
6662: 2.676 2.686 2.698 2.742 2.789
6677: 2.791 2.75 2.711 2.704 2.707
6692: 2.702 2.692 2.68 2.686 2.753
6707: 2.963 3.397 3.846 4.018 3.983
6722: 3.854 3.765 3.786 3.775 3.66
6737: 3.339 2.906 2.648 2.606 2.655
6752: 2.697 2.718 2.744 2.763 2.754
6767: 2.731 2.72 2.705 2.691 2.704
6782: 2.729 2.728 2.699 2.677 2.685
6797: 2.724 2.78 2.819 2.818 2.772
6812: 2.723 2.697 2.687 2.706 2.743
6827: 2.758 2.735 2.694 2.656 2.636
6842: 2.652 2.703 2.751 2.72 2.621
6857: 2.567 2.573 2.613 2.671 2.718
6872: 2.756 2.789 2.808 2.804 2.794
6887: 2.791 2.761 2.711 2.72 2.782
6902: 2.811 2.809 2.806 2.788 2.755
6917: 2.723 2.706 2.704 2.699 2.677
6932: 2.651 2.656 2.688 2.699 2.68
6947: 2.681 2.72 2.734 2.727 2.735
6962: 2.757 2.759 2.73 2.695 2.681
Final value 2.67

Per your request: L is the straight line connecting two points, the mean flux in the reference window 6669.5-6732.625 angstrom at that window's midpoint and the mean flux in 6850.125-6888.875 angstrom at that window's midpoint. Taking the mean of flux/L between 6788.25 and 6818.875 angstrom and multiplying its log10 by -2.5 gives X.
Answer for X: 0.056 mag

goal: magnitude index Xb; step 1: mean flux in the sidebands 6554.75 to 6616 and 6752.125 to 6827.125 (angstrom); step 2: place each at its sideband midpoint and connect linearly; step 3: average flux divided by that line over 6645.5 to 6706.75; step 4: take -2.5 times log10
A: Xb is 0.45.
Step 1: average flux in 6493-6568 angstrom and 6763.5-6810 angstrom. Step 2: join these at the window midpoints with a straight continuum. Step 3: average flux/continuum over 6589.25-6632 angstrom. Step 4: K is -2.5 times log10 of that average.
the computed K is 0.27 mag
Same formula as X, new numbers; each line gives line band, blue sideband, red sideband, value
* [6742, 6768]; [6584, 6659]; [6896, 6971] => 0.070 mag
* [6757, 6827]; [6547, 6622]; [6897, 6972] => 0.306 mag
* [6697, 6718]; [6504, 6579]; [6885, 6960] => 0.144 mag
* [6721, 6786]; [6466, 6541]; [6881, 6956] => -0.113 mag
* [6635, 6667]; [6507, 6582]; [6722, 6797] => 0.372 mag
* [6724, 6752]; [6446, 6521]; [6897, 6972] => -0.198 mag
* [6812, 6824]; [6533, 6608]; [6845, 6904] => 0.166 mag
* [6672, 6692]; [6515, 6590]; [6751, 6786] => 0.301 mag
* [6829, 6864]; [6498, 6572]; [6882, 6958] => 0.138 mag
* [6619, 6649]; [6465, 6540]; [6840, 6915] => -0.009 mag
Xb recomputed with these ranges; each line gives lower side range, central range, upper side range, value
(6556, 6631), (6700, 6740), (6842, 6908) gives 0.09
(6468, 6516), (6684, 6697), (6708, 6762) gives 0.17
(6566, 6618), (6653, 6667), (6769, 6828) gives 0.37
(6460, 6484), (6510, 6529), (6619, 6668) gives 0.01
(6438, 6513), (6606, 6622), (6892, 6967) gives -0.01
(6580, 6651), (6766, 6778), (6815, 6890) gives 0.07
